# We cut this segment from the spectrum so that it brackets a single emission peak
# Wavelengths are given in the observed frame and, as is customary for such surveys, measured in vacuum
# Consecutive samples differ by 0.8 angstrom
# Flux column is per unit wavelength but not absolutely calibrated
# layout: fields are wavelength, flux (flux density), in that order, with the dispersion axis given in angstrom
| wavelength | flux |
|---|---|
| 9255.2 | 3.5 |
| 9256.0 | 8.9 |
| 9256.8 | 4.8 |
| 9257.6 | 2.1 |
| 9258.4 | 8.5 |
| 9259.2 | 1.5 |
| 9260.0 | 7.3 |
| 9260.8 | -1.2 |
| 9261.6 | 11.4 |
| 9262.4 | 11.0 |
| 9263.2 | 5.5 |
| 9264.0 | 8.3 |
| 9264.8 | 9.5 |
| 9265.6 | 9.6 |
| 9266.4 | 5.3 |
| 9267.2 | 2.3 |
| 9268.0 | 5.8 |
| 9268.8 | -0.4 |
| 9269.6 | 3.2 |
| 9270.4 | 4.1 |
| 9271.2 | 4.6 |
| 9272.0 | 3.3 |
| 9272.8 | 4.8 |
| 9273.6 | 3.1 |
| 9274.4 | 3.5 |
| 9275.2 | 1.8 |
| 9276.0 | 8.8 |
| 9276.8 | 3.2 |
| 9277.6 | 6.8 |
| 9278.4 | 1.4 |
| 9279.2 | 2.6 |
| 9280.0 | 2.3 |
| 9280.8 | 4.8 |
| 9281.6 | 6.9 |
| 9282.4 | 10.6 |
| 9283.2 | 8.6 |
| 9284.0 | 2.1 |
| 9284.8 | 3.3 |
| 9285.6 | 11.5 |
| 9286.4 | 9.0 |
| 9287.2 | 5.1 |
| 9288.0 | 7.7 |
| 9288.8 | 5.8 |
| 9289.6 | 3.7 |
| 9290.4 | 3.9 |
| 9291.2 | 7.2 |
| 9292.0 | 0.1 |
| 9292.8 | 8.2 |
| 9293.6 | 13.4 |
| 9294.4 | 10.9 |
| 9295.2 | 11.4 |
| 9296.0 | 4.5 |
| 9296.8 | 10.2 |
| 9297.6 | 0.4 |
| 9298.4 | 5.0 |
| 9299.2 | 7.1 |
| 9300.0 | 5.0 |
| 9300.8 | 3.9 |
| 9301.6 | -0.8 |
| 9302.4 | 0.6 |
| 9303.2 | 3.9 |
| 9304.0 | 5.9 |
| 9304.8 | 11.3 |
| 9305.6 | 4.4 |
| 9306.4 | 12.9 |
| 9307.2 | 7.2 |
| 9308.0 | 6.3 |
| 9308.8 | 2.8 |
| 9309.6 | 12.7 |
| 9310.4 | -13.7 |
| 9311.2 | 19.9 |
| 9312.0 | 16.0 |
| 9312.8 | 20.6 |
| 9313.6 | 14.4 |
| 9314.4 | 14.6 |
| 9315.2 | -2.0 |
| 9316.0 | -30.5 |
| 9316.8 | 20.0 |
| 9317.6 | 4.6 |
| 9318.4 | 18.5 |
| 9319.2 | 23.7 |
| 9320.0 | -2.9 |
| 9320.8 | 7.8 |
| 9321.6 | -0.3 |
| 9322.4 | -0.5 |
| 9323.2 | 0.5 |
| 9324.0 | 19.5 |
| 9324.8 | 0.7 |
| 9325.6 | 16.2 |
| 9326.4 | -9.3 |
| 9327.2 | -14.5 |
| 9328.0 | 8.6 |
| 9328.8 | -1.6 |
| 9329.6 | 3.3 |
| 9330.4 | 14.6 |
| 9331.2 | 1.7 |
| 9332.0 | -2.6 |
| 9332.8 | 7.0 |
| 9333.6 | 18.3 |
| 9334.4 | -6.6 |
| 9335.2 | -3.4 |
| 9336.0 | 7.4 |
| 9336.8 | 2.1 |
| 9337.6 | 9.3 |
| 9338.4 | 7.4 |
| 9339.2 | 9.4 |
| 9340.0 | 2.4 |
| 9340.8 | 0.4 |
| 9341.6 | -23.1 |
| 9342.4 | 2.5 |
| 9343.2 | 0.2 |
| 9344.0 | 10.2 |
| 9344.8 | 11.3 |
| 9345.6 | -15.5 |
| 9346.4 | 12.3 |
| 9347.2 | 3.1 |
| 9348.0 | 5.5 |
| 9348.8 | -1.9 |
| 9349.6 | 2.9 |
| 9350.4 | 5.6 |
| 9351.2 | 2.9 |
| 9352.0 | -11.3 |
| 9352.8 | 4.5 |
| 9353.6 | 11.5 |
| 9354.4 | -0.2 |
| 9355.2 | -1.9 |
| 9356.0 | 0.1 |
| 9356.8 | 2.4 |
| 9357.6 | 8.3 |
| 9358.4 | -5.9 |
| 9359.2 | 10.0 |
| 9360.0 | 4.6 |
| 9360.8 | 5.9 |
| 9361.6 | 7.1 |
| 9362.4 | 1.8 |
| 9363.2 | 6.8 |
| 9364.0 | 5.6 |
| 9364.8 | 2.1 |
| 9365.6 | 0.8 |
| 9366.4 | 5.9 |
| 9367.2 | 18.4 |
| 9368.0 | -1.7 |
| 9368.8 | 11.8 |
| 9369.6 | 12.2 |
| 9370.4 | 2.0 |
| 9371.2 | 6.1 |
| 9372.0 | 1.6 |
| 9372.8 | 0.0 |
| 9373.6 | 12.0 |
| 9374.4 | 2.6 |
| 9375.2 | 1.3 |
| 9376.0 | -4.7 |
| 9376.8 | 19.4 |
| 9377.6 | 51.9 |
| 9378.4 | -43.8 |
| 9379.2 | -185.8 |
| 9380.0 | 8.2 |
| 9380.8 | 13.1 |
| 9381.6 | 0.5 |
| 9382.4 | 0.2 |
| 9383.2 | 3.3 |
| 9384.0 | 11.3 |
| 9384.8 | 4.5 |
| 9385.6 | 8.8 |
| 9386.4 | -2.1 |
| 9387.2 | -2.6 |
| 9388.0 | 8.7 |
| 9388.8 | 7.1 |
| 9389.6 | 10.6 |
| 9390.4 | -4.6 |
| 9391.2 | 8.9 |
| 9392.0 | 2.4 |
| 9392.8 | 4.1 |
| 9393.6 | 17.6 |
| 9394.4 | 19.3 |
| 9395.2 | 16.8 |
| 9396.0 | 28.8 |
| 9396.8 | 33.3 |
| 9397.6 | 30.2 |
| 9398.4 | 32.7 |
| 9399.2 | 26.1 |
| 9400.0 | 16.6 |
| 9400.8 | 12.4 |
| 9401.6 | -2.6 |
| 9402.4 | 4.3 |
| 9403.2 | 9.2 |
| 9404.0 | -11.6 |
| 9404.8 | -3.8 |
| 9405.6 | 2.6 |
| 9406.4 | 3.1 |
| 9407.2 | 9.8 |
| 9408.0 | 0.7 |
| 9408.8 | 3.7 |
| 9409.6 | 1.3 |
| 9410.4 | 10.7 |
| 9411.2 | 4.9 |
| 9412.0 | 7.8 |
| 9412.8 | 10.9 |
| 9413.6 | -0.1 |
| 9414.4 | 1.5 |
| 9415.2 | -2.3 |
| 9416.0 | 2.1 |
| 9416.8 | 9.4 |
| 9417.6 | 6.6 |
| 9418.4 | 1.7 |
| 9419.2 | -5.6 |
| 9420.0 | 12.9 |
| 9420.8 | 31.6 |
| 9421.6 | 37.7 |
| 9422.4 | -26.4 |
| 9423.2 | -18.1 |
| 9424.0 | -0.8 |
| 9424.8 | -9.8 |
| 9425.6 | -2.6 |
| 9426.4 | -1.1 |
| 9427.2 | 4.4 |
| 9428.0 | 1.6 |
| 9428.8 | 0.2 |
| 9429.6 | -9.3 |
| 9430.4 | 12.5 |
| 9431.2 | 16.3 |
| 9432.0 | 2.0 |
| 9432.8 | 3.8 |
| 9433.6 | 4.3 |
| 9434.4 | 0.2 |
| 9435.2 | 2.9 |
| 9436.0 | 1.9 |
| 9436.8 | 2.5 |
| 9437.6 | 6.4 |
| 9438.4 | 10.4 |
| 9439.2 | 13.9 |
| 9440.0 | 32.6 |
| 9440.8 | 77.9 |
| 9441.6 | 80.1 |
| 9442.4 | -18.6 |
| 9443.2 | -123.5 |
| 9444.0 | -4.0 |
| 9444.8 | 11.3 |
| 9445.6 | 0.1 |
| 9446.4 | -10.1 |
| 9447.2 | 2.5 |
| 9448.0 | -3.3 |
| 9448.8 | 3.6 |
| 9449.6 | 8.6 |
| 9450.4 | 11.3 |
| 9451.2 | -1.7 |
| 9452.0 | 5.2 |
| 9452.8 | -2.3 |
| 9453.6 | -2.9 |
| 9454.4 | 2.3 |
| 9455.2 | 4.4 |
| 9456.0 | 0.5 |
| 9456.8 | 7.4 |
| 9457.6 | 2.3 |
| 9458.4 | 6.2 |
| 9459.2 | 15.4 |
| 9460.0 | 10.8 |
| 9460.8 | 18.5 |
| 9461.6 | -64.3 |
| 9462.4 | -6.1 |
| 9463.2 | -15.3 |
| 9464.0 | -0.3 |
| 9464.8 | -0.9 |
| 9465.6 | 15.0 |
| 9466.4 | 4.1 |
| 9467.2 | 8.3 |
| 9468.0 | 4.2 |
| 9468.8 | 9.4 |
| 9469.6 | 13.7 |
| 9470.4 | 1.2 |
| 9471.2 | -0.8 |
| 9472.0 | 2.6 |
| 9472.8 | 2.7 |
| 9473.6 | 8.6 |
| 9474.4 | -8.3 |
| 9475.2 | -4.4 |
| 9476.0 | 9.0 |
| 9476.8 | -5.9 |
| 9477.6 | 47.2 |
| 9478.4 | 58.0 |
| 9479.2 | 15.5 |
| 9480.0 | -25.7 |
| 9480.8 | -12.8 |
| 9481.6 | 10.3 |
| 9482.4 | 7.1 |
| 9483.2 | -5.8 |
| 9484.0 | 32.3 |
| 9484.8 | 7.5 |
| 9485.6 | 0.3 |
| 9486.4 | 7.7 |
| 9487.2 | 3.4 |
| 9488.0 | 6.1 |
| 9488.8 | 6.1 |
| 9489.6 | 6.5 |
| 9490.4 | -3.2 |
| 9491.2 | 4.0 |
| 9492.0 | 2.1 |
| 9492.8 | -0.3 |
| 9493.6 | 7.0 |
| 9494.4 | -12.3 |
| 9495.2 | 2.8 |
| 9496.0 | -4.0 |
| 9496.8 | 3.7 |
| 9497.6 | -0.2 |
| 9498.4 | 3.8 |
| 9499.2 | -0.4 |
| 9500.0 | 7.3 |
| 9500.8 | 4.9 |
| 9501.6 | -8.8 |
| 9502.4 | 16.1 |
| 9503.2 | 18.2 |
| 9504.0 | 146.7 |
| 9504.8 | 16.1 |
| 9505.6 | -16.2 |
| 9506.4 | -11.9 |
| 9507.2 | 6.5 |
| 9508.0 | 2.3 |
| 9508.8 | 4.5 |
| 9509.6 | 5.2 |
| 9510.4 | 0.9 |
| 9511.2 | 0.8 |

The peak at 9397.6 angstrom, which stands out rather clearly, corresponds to H-beta 4861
